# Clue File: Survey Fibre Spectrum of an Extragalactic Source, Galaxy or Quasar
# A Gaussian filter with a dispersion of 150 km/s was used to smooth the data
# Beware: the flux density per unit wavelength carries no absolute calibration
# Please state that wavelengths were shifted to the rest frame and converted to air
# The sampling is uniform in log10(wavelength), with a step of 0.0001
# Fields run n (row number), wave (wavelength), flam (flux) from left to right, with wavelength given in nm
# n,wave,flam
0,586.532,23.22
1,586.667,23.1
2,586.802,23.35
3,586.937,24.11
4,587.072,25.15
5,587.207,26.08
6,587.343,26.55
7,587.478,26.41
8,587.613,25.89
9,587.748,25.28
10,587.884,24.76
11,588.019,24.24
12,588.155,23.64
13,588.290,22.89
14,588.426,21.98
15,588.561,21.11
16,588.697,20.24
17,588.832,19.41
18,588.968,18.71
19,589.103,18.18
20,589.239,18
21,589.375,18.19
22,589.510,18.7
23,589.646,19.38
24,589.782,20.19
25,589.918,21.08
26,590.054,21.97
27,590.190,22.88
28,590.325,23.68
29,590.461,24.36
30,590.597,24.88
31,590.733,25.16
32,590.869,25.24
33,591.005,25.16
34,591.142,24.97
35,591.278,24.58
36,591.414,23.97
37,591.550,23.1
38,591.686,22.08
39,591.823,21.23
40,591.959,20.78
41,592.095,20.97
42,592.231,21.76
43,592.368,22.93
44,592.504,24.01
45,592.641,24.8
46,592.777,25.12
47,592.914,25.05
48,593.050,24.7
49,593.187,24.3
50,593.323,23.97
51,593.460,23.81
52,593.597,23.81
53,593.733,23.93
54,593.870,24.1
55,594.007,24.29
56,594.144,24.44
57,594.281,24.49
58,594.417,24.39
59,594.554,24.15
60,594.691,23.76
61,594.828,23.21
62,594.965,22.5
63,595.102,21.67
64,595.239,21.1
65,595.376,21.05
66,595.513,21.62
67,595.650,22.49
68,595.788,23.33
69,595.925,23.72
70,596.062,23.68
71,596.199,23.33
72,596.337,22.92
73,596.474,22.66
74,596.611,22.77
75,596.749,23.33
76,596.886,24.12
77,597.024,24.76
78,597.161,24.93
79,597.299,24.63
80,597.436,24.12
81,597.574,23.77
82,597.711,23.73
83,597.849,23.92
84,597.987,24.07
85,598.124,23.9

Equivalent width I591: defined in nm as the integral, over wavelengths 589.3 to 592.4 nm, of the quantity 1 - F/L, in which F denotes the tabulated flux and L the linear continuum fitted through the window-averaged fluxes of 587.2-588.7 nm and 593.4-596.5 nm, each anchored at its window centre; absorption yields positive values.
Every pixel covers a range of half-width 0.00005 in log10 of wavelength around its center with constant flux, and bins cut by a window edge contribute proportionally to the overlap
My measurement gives 0.17 nm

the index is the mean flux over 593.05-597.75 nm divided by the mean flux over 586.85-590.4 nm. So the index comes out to 1.1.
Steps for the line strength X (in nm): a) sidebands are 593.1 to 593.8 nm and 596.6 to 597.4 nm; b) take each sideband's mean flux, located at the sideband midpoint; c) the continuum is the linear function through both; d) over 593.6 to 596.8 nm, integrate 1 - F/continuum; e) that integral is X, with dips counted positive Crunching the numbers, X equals 0.12 nm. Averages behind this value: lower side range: 24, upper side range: 24.2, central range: 23.2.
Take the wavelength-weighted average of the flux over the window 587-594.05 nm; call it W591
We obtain 23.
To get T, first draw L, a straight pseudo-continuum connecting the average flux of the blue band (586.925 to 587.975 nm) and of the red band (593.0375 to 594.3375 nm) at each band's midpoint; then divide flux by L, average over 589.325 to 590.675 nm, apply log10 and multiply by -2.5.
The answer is 0.16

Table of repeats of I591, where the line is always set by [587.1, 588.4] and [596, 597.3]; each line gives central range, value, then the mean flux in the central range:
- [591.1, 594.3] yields 0.08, 23.6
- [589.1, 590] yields 0.20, 19.2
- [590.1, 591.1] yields 0.00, 24.4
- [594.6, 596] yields 0.08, 22.5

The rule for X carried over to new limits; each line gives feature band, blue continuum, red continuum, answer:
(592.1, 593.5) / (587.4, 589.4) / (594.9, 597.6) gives -0.079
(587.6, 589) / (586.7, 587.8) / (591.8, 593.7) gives 0.136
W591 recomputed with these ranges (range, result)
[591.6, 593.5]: 23.2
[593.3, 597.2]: 23.4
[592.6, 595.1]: 24.1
